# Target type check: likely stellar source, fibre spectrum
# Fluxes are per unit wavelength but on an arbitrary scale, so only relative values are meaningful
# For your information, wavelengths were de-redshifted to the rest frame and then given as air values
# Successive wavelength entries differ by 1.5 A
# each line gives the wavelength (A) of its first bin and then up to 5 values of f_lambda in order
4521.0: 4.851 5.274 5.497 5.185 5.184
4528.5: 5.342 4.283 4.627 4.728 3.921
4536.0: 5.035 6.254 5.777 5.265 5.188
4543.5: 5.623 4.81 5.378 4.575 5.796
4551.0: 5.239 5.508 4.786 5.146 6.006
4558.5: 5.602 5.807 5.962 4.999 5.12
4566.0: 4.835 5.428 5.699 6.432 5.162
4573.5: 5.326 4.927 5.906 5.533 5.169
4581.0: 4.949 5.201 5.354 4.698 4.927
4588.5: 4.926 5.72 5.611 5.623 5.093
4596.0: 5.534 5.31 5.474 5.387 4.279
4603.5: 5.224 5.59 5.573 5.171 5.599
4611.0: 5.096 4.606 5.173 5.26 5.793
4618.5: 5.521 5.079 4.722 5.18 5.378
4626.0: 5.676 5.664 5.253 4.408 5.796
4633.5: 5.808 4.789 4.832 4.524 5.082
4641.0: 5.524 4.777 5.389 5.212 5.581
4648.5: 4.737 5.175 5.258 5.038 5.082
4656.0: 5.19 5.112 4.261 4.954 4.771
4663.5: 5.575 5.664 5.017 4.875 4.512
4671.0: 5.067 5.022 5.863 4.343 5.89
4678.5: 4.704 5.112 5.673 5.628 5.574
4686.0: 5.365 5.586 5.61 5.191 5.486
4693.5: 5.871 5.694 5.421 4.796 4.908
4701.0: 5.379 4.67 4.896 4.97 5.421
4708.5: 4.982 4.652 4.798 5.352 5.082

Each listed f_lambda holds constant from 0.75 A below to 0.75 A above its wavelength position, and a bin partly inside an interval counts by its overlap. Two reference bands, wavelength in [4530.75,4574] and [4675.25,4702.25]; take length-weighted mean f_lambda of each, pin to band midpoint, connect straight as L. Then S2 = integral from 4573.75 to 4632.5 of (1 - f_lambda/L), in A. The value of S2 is 0.7 A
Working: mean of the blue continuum 5.31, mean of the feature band 5.26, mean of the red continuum 5.35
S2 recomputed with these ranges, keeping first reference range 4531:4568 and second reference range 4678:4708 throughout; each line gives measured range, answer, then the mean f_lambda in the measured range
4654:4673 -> 1.0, 5.01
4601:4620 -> 0.1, 5.24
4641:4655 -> 0.3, 5.16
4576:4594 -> -0.1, 5.29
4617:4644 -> 0.4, 5.2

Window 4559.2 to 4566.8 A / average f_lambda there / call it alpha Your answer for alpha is 5.35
